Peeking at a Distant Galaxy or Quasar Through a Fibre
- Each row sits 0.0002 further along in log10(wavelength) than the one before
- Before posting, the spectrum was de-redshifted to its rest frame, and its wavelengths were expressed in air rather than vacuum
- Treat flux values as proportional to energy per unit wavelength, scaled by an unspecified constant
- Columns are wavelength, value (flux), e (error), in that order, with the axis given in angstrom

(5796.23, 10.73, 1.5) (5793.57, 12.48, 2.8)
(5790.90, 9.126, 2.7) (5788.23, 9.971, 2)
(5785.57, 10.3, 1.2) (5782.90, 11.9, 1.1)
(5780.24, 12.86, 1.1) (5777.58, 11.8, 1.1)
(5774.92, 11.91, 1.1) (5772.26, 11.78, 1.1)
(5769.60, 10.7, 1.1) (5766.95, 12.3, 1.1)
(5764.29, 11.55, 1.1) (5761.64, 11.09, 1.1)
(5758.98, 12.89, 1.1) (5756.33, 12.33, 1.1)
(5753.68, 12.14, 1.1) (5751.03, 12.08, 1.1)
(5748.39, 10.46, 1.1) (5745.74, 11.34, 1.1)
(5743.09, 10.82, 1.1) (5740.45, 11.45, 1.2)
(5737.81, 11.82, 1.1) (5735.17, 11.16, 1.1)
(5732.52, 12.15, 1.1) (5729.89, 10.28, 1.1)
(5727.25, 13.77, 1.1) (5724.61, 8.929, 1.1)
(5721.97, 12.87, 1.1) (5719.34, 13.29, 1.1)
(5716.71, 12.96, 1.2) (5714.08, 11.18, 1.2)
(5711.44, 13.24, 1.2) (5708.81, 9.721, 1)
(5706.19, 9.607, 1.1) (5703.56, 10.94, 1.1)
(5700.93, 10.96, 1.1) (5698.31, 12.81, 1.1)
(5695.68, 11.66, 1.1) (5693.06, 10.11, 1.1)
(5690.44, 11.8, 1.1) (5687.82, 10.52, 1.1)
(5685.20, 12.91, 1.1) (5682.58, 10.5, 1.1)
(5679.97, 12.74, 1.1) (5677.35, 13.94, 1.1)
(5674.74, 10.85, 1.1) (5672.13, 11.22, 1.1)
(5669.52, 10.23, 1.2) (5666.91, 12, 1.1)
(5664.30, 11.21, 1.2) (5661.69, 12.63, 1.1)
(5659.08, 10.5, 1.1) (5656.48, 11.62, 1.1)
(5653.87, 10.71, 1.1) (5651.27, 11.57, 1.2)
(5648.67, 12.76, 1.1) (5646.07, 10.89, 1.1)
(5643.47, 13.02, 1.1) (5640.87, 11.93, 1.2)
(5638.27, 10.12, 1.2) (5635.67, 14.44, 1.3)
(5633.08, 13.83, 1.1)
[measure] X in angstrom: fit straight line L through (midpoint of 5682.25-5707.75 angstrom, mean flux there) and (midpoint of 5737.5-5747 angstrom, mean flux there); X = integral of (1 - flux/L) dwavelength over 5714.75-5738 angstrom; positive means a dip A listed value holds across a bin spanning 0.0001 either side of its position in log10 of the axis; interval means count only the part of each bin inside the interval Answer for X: -1.3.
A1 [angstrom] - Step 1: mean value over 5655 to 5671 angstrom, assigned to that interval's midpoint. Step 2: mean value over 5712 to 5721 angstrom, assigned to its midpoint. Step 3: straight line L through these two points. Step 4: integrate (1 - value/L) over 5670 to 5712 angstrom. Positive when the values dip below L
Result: 1.95 angstrom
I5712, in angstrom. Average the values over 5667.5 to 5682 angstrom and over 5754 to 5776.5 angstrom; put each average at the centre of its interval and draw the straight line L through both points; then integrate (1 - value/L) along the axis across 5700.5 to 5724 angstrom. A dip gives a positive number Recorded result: 0.4 angstrom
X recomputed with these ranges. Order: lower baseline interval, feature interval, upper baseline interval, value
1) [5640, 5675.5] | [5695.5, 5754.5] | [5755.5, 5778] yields 0.76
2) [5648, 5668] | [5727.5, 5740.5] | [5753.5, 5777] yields 0.22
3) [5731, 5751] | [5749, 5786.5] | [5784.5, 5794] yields -3.70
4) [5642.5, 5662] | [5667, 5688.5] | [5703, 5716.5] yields -0.50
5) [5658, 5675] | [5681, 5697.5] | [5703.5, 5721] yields 0.19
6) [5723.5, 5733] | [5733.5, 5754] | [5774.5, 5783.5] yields 0.27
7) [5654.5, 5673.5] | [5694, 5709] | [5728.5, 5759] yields 0.52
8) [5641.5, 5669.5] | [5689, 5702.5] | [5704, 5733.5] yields 0.20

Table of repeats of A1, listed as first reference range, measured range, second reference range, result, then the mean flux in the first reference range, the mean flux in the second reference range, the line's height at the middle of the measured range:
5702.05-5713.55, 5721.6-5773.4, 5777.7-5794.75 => -2.60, 10.9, 11.1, 11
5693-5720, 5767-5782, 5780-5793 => -1.36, 11.5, 10.8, 10.9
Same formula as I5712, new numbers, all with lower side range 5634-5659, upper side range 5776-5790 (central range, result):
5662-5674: 0.5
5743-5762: -0.5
